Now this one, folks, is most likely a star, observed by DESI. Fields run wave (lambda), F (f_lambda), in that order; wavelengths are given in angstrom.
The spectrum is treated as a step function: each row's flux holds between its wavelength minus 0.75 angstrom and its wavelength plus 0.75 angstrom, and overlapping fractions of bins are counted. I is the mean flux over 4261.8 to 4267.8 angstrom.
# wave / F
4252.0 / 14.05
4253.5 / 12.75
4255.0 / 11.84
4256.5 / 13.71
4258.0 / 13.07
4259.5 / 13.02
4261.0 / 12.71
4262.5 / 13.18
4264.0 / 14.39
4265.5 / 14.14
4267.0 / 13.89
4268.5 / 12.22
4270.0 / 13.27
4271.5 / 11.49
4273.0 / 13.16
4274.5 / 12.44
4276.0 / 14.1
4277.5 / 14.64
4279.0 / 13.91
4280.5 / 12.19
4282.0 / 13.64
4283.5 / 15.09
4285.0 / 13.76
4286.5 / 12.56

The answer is 13.9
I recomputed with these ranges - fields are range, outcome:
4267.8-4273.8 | 12.5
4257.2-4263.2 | 13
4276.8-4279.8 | 14.2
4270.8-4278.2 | 13.2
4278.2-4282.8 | 13.3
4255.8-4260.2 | 13.3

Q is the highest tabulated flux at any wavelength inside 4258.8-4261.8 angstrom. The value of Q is 13.02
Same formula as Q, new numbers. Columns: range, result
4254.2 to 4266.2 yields 14.39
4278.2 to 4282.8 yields 13.91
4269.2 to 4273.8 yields 13.27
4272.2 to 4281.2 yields 14.64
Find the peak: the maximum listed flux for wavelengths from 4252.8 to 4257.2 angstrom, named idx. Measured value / 13.71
